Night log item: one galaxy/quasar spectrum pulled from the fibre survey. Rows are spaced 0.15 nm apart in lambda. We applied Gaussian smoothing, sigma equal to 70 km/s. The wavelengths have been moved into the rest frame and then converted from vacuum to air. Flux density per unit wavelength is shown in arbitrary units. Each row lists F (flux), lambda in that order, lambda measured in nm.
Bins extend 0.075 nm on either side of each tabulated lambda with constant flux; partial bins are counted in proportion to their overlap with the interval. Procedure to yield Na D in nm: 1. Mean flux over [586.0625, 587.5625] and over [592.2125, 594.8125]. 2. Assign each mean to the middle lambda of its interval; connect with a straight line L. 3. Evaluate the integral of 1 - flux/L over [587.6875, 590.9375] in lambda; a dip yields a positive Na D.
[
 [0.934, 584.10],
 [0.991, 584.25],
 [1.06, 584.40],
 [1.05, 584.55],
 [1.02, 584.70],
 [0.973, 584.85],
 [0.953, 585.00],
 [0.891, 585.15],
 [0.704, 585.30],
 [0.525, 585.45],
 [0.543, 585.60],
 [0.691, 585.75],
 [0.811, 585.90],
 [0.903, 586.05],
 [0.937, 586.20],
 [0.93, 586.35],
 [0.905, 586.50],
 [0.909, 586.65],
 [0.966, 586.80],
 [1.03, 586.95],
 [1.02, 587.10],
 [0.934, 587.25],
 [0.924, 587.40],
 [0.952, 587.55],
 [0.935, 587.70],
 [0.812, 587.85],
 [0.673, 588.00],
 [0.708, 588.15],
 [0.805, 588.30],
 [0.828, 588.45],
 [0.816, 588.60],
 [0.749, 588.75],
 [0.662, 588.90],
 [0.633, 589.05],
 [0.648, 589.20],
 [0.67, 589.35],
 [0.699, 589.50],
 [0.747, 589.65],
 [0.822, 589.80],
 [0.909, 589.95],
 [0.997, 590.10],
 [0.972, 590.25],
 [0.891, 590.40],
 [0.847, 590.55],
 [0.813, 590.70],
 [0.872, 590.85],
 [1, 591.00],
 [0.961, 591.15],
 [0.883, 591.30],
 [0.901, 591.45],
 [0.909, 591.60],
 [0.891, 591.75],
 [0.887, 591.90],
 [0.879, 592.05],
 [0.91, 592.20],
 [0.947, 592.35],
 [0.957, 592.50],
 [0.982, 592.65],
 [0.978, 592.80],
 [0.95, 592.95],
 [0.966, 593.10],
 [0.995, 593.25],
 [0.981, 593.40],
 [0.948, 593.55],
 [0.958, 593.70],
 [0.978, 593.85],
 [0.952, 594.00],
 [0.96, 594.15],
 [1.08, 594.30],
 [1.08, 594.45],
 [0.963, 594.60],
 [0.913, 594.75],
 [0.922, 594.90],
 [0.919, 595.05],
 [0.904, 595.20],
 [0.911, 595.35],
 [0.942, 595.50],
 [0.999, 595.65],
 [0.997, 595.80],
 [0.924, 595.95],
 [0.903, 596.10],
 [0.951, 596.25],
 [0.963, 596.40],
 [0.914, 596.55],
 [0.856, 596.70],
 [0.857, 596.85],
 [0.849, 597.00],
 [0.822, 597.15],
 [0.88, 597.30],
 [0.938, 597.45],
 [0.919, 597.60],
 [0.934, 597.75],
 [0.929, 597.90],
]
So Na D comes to 0.56 nm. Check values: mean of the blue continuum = 0.949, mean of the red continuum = 0.974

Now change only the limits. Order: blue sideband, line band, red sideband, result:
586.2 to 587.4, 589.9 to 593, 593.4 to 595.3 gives 0.128 nm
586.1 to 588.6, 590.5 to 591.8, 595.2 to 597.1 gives 0.006 nm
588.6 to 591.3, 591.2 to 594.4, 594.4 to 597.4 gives -0.293 nm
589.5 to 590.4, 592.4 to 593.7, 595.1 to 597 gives -0.100 nm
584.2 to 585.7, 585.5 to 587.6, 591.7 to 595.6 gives -0.005 nm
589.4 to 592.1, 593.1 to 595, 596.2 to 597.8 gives -0.186 nm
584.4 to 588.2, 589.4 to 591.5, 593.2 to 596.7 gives 0.084 nm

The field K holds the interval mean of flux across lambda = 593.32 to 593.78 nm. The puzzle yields 0.963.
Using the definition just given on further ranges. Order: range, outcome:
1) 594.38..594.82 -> 0.985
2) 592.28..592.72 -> 0.962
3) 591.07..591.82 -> 0.91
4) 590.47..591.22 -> 0.898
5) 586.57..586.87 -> 0.936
